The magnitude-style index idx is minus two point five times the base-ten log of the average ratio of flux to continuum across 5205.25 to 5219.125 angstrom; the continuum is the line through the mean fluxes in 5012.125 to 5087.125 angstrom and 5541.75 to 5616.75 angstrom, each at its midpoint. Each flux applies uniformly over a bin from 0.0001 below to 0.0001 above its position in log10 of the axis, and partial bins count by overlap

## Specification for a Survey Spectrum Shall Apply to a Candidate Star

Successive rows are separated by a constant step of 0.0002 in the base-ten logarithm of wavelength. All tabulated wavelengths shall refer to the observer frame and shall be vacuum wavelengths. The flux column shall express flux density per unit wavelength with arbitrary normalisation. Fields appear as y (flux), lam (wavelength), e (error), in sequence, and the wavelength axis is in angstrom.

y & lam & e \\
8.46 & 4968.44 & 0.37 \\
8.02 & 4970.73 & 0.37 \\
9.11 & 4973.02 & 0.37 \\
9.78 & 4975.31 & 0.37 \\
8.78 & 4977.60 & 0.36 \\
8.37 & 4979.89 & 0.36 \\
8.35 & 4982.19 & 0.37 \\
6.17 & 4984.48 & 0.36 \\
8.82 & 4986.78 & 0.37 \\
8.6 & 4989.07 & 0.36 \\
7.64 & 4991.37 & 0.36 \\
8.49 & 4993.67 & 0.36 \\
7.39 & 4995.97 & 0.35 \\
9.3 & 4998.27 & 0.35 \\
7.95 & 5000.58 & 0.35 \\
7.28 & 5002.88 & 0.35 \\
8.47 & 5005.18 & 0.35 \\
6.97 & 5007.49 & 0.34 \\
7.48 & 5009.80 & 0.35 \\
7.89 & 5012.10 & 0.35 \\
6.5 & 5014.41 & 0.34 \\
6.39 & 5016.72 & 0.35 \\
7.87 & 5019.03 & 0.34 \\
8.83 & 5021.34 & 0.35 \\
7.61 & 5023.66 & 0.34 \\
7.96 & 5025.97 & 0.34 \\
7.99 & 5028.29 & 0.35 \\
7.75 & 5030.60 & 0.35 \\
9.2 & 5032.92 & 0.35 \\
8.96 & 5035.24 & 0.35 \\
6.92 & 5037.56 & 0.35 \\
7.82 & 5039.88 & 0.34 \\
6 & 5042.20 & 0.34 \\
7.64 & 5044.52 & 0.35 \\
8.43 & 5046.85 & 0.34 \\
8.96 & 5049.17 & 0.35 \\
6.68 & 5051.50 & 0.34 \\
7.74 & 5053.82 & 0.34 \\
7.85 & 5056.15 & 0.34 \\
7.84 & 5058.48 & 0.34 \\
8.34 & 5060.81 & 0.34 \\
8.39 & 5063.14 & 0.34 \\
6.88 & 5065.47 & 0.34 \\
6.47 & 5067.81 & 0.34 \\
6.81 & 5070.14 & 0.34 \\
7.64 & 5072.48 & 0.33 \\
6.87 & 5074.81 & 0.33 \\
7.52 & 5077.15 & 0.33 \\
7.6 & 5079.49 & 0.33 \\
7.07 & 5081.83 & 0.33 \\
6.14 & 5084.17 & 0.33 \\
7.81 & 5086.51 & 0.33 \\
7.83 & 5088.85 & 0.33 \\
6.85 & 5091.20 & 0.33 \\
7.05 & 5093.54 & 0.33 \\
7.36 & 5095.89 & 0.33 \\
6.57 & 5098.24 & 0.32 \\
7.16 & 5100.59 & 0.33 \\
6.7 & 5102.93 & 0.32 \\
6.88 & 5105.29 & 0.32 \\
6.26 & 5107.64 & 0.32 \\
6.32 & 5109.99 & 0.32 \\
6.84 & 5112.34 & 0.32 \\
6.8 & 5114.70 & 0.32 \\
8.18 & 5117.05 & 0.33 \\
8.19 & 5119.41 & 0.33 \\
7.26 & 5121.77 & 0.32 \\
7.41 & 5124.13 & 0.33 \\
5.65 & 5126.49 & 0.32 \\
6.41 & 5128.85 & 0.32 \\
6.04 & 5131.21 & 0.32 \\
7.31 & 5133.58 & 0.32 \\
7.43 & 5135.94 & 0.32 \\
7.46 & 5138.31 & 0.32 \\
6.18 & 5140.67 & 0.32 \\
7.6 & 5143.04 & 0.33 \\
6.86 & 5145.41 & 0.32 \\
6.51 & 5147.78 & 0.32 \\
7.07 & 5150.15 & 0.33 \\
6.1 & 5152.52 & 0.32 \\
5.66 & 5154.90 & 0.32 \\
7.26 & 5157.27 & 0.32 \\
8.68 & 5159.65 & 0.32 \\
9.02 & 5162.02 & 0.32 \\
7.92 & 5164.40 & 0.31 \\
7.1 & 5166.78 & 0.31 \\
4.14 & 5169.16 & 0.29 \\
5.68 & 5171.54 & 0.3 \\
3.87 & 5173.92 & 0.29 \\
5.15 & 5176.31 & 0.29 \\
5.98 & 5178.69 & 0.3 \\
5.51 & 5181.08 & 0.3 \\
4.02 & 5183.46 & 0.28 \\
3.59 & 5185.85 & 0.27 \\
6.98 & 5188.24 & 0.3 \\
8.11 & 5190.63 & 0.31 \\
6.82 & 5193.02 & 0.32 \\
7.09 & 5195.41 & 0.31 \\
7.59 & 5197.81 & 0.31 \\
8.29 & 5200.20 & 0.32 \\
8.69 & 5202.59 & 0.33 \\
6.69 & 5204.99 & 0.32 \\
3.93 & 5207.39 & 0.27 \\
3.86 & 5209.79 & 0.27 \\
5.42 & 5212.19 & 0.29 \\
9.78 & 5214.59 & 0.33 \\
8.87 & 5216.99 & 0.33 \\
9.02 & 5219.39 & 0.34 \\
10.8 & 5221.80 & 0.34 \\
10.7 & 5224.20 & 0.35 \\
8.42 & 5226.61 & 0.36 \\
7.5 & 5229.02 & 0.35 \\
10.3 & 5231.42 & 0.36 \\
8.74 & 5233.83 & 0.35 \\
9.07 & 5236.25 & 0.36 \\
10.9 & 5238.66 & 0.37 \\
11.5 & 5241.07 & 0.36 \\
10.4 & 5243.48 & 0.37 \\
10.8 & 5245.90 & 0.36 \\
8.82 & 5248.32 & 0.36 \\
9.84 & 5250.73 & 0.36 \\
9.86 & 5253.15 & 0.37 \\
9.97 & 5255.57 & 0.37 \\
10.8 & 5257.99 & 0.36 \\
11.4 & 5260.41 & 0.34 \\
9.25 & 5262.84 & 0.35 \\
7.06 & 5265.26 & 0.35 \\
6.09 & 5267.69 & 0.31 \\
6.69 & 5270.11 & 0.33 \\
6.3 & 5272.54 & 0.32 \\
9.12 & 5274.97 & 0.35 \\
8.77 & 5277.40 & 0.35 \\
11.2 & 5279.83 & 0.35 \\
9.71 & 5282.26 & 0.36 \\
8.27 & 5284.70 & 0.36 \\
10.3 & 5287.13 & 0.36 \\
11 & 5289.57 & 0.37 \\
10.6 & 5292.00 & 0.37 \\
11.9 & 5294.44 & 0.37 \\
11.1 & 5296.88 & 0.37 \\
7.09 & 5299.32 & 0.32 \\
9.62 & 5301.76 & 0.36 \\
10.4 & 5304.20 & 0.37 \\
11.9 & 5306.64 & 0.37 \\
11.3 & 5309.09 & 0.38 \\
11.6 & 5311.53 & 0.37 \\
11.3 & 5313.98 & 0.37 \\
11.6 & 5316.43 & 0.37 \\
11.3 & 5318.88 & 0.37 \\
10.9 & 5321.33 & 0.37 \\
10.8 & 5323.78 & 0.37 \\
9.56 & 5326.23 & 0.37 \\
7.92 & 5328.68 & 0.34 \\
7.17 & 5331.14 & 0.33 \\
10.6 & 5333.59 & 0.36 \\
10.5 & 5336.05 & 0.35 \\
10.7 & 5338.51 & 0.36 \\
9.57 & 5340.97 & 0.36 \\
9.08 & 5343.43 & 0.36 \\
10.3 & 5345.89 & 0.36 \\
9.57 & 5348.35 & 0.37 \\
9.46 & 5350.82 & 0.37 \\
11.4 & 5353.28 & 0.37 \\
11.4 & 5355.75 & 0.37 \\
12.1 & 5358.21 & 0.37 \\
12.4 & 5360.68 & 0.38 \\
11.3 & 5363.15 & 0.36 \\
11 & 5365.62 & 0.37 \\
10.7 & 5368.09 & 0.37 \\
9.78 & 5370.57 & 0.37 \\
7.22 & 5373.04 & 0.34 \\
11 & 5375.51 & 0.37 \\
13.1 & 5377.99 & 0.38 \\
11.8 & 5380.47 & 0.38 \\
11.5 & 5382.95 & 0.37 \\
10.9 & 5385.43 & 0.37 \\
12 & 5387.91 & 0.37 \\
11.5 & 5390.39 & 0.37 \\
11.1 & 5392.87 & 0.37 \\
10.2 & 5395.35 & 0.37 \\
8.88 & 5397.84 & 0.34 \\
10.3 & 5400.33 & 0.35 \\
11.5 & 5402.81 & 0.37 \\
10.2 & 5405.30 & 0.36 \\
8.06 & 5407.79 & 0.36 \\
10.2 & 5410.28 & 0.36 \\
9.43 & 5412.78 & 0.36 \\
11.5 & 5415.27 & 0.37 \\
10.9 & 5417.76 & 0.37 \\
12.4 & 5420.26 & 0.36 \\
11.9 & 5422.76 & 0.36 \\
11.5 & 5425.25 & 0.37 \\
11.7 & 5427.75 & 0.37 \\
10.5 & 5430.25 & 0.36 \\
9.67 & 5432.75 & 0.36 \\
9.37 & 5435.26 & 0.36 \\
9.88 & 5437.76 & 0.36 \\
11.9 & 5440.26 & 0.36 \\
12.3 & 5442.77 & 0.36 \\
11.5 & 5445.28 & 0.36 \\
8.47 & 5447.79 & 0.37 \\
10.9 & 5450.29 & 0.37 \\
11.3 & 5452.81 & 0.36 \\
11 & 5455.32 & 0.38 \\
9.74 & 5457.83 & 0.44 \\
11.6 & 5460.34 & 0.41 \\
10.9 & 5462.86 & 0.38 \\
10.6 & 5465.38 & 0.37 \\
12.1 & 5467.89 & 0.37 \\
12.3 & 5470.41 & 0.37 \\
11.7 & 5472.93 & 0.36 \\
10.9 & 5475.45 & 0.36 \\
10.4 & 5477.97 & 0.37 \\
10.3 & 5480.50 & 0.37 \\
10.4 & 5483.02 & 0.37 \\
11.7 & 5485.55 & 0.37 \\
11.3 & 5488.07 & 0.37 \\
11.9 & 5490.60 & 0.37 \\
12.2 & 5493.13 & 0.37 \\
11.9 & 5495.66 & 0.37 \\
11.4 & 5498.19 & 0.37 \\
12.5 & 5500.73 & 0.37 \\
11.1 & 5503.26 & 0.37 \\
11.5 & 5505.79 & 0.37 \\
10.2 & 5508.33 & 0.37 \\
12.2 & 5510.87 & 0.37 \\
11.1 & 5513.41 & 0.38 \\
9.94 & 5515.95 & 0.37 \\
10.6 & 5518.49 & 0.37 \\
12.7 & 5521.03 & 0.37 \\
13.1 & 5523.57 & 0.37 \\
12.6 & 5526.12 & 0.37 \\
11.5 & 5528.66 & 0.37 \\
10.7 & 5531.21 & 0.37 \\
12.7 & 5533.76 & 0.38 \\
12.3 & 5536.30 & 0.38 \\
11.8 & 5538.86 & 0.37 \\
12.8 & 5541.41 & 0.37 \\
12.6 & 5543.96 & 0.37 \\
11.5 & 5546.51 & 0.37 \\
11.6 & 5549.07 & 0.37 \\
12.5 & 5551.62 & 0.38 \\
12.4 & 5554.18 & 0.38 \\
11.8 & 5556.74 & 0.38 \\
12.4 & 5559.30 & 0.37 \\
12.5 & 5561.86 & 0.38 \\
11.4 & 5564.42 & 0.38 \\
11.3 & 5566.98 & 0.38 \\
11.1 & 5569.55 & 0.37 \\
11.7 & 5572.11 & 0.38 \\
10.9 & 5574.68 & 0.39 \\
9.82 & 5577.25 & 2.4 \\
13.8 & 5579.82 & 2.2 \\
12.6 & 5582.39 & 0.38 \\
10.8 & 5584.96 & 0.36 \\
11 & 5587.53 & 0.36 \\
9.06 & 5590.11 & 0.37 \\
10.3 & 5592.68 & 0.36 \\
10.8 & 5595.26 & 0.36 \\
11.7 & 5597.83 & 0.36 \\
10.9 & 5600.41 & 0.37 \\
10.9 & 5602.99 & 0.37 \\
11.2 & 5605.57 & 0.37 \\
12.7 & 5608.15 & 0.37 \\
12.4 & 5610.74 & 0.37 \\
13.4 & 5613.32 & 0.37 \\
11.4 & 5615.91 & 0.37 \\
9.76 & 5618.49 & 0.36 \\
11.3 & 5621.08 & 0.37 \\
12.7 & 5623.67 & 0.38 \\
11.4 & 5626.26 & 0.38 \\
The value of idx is 0.320 mag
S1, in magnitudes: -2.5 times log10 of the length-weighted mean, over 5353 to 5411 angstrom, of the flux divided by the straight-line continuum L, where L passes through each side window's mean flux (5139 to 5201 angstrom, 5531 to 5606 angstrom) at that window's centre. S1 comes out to -0.18 mag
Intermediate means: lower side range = 6.49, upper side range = 11.6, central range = 10.8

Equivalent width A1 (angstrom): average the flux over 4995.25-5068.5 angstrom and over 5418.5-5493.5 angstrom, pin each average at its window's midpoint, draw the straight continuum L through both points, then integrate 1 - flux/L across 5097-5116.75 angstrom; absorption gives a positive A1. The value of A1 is 3.7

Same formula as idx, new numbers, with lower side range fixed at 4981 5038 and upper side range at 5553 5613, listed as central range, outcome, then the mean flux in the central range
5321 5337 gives 0.038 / 9.55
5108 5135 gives 0.232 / 6.93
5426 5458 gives -0.008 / 10.7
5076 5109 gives 0.190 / 7.05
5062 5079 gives 0.144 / 7.24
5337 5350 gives 0.015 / 9.84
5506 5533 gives -0.038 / 11.5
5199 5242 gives 0.094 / 8.46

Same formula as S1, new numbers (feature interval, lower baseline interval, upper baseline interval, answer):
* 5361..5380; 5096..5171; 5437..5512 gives -0.09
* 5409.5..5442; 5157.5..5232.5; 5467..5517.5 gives -0.05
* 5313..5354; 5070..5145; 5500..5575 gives -0.06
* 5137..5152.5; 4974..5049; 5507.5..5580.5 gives 0.28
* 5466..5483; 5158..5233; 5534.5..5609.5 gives -0.08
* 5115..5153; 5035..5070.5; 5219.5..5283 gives 0.19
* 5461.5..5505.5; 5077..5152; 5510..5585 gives -0.03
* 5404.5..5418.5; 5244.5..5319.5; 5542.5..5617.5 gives 0.06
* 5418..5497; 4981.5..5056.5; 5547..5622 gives -0.04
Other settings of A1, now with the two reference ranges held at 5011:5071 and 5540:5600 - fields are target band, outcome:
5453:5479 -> -0.79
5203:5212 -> 3.71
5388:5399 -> -0.35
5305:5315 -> -1.88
